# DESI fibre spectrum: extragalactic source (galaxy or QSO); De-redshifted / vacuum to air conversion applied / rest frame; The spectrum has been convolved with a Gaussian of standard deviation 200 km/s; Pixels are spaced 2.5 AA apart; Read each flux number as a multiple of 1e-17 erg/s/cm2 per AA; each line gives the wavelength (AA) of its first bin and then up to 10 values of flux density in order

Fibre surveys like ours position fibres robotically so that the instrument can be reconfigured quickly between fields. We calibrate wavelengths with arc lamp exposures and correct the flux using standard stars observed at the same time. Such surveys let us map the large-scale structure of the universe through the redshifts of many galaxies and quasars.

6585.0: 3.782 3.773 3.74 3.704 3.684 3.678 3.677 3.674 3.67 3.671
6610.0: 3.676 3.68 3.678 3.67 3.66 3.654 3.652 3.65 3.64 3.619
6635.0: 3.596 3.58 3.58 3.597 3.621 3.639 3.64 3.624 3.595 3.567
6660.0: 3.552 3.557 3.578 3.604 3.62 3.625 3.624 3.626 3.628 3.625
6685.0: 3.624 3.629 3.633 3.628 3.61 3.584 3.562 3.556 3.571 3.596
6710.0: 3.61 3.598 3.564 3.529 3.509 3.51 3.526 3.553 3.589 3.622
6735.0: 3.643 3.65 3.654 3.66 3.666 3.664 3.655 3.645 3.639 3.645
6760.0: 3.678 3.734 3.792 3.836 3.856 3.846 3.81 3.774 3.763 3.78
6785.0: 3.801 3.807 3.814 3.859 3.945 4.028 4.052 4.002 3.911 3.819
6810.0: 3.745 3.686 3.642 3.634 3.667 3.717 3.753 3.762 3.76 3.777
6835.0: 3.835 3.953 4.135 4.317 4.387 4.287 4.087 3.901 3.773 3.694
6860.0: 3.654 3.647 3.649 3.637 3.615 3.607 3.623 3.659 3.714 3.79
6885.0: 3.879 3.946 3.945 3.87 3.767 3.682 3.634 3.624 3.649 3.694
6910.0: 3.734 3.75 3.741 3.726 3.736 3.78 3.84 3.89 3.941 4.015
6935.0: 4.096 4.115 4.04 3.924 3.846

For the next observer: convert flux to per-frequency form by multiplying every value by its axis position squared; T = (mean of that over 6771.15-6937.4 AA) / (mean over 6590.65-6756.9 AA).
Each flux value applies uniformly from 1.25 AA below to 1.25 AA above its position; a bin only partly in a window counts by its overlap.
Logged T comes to 1.11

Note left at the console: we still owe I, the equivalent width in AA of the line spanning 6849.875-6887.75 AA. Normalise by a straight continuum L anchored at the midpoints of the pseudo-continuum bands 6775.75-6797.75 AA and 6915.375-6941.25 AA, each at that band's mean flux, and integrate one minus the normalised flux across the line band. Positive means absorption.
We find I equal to 1.5 AA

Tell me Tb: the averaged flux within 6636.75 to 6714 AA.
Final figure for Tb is 3.6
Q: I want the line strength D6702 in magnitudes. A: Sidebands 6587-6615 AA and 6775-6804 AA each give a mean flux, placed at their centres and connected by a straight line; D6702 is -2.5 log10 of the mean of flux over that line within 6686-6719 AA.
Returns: 0.06 mag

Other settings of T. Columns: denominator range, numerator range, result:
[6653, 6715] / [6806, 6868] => 1.12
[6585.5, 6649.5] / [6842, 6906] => 1.12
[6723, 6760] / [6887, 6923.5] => 1.08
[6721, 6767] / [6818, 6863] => 1.10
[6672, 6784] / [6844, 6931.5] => 1.09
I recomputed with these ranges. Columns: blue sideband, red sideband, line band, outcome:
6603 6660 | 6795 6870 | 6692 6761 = 2.5 AA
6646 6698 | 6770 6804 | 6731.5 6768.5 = 1.0 AA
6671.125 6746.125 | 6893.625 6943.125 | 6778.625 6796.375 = -0.7 AA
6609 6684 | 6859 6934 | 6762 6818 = -2.0 AA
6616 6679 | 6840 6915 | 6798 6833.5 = -0.3 AA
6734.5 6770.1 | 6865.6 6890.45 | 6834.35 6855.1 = -2.1 AA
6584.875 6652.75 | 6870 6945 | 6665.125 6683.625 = 0.3 AA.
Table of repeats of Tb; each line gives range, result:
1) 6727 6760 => 3.64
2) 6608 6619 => 3.68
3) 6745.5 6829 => 3.78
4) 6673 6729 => 3.59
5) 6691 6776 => 3.64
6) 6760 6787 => 3.79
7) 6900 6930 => 3.75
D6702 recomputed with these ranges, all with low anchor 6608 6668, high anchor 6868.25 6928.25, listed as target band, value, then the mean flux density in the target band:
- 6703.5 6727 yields 0.03 mag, 3.56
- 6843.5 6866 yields -0.05 mag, 3.91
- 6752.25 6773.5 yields -0.02 mag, 3.74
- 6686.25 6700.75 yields 0.01 mag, 3.61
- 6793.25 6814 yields -0.06 mag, 3.89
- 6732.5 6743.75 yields 0.01 mag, 3.65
